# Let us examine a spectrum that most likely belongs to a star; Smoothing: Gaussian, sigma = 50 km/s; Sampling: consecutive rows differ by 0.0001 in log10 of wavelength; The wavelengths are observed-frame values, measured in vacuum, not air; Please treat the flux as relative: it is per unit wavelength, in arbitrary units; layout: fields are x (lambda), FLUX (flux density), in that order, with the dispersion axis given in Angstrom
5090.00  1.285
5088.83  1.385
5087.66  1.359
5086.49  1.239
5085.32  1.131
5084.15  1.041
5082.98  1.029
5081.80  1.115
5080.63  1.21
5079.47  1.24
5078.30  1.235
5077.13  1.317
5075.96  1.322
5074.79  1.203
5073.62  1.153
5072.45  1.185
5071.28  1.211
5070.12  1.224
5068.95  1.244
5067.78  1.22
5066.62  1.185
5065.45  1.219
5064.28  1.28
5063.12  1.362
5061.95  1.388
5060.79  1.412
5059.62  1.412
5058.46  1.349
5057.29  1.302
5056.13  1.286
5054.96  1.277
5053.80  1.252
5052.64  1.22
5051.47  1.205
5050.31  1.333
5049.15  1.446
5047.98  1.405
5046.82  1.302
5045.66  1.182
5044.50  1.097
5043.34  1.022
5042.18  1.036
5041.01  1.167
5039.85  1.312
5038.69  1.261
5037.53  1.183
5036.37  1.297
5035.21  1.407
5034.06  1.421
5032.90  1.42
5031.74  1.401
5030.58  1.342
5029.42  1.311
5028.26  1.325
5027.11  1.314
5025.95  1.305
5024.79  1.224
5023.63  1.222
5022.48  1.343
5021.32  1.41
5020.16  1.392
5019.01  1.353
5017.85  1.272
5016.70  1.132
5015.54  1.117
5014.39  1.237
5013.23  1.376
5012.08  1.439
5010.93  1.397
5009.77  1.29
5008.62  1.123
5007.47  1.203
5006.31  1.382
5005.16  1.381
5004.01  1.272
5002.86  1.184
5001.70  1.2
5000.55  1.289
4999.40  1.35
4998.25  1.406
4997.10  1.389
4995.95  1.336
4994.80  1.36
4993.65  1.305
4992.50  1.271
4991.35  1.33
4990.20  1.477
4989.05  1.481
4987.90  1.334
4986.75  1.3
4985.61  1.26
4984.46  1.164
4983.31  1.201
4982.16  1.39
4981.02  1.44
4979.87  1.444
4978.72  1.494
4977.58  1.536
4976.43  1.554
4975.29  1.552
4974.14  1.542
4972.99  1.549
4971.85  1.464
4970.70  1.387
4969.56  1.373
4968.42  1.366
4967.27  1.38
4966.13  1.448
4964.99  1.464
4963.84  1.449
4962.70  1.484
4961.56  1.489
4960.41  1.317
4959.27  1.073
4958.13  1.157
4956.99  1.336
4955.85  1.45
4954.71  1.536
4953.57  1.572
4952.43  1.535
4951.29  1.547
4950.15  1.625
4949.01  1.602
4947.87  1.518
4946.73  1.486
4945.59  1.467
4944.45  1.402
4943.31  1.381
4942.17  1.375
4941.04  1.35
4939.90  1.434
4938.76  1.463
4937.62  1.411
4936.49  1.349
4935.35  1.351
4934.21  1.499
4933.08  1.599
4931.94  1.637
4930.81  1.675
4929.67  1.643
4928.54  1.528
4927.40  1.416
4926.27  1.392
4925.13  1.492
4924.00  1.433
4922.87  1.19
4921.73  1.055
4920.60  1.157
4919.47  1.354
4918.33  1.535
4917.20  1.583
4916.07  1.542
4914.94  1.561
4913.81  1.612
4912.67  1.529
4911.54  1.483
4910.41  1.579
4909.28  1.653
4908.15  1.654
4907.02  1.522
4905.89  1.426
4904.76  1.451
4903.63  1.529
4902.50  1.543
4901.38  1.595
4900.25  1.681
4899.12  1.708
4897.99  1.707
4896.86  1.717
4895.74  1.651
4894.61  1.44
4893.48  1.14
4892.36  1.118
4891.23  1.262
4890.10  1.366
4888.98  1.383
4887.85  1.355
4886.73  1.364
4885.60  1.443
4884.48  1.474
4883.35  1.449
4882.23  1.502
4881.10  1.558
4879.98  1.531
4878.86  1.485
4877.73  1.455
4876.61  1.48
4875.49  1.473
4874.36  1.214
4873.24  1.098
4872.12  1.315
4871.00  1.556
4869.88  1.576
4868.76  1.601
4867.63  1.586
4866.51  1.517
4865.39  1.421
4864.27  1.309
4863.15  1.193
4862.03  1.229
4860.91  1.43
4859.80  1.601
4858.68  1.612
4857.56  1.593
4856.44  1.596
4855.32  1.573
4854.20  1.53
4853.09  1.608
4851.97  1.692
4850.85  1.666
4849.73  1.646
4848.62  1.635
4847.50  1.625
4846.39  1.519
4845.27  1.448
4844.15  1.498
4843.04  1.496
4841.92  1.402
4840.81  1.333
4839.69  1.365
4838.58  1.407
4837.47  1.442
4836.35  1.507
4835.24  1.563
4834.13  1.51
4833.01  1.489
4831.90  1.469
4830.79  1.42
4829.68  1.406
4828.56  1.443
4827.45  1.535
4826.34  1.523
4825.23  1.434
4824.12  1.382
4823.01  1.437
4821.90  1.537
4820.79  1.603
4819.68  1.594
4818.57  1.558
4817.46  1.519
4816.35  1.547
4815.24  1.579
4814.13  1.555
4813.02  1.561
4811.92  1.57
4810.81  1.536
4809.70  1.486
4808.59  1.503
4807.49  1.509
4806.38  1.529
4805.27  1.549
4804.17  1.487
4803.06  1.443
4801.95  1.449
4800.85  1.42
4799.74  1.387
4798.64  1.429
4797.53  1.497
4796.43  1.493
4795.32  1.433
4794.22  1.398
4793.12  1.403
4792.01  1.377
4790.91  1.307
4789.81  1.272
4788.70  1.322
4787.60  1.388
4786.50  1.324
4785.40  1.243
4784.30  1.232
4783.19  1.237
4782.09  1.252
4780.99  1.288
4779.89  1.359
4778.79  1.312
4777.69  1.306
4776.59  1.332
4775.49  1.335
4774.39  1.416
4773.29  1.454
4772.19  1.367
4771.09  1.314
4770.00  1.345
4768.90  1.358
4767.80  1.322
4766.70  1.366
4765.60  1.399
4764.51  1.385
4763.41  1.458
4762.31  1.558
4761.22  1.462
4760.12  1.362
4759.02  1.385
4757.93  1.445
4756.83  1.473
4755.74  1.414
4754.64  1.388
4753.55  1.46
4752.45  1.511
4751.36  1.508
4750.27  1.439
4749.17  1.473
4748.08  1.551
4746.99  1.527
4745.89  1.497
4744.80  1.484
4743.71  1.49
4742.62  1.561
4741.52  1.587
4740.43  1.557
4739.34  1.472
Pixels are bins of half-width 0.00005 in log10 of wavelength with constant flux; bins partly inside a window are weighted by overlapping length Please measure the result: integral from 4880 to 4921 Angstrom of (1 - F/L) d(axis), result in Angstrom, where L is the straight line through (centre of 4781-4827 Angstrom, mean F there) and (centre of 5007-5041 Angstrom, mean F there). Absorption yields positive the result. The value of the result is -3.2 Angstrom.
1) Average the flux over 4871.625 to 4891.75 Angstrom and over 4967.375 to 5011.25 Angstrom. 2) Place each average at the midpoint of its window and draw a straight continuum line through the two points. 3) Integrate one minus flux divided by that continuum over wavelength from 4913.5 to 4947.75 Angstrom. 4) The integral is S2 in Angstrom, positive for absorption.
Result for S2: -1.54 Angstrom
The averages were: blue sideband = 1.4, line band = 1.45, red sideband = 1.36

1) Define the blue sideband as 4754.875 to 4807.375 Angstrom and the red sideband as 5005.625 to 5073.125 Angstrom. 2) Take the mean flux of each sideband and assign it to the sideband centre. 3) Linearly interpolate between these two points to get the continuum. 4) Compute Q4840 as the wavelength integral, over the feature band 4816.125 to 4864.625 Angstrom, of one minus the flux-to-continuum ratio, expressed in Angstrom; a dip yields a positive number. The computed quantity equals -4.9 Angstrom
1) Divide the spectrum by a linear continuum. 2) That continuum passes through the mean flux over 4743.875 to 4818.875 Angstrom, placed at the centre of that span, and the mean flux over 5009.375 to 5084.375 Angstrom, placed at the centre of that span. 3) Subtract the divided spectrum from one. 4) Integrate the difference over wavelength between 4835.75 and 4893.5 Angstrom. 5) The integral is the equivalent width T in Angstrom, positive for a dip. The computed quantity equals -3.42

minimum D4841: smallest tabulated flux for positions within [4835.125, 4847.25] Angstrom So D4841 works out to 1.333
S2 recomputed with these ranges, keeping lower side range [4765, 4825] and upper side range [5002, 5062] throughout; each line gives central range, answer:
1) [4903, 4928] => -2.0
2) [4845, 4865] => -2.0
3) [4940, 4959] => -1.7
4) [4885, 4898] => -0.3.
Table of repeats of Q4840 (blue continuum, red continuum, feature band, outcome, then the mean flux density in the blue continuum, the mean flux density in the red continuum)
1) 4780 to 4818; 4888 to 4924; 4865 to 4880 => 0.1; 1.43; 1.47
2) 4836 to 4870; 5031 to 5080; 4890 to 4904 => -0.5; 1.5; 1.27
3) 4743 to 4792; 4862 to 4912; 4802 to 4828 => -1.8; 1.39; 1.46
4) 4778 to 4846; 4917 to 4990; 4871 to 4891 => 0.4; 1.44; 1.43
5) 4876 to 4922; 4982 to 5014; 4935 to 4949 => -0.1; 1.48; 1.32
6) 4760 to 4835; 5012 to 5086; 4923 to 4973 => -4.4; 1.43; 1.26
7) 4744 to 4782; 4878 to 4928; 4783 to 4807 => 0.5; 1.41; 1.47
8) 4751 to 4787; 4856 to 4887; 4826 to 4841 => -0.4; 1.37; 1.45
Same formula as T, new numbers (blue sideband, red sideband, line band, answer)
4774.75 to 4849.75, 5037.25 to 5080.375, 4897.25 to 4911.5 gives -2.2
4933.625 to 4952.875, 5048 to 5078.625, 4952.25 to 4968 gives 0.3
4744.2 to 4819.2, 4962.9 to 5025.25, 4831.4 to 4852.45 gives -1.6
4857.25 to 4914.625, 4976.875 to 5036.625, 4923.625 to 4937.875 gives -0.8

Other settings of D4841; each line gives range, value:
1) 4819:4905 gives 1.098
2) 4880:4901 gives 1.118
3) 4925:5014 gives 1.073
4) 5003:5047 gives 1.022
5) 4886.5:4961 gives 1.055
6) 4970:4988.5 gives 1.164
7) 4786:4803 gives 1.272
